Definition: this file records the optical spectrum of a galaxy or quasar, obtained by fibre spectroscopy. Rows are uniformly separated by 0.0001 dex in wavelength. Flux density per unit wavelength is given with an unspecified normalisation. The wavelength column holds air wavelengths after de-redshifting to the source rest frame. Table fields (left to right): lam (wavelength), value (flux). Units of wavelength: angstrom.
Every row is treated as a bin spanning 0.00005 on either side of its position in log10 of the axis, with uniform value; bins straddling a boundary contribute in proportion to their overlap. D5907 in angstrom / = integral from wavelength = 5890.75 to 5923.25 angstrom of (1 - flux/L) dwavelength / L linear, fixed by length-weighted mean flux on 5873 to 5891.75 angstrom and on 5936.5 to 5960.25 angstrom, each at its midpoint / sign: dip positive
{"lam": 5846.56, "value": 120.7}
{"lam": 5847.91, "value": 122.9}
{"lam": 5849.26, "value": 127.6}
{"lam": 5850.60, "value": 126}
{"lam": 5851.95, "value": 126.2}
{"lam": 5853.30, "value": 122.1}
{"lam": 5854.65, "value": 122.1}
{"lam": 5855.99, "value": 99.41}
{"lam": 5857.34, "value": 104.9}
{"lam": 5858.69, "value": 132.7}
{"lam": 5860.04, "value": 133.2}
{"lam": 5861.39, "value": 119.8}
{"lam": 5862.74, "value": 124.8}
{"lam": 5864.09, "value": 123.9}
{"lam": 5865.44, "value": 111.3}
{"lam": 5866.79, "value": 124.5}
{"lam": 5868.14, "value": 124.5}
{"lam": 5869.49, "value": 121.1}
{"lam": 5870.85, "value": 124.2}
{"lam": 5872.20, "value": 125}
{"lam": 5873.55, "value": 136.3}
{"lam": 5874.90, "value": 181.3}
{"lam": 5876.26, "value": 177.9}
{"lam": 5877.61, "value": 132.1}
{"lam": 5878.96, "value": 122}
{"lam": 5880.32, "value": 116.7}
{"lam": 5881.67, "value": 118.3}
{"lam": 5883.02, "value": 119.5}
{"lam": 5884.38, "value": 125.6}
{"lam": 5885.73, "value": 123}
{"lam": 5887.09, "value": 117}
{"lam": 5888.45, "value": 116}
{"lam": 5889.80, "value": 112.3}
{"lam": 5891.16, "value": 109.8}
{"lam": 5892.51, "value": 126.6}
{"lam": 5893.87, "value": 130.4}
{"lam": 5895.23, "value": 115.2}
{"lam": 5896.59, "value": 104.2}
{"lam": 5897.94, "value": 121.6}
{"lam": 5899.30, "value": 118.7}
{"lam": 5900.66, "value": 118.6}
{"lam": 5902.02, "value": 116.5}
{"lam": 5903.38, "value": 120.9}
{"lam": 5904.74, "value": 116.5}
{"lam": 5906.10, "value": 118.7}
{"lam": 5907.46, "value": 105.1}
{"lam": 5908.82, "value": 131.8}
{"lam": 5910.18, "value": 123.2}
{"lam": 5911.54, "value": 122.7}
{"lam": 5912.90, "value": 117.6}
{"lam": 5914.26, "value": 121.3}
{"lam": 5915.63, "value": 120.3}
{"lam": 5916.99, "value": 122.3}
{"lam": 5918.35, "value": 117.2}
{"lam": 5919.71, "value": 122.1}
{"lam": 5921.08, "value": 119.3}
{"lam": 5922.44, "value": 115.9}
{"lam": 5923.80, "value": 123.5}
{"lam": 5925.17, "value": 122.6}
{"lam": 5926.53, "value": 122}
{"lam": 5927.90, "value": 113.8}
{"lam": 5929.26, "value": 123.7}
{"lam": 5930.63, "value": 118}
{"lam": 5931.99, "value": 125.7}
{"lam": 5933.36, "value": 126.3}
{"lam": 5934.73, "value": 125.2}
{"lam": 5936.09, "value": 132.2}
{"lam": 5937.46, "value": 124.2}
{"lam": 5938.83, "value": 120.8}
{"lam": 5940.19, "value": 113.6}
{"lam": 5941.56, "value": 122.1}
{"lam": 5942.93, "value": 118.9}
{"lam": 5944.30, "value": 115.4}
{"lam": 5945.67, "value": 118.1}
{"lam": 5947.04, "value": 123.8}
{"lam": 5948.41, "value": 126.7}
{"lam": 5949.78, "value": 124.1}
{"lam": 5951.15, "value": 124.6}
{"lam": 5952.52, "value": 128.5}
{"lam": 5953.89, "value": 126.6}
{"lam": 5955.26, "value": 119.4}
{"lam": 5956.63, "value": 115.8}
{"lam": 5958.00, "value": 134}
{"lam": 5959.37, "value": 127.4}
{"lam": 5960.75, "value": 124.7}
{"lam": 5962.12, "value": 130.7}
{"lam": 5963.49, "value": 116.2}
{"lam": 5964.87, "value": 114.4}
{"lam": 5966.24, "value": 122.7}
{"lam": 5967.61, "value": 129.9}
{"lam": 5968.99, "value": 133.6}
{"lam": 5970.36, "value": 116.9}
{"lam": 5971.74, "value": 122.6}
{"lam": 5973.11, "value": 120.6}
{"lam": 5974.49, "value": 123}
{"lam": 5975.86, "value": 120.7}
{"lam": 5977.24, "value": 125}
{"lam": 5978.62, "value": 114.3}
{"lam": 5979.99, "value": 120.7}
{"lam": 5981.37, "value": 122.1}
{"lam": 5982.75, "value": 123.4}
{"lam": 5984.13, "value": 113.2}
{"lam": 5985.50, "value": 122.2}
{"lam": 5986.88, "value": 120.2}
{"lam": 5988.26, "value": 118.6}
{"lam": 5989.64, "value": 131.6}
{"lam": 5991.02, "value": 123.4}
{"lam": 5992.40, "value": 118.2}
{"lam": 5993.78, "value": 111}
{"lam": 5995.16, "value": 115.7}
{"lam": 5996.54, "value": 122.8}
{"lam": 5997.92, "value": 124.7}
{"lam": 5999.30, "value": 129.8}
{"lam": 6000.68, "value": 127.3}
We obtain 2.0 angstrom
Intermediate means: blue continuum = 129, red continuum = 123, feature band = 119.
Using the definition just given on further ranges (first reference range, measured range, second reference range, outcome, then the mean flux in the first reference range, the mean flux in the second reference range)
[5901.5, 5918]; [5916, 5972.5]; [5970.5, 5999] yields -1.1 angstrom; 120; 121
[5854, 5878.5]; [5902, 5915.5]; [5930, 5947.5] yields 0.6 angstrom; 129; 122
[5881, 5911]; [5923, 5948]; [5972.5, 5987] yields -0.5 angstrom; 119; 120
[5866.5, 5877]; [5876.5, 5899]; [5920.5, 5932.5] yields 2.3 angstrom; 140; 121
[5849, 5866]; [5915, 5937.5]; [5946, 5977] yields 0.2 angstrom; 121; 124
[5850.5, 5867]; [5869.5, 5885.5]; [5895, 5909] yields -2.0 angstrom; 121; 117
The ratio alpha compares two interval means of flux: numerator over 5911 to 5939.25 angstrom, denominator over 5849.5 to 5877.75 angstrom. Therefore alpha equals 0.95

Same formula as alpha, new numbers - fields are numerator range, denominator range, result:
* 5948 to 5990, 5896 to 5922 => 1.03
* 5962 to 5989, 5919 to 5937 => 0.99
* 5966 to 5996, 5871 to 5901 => 0.96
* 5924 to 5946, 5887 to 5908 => 1.04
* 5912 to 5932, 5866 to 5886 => 0.91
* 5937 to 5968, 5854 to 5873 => 1.01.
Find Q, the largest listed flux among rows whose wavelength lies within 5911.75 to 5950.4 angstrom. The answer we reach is 132.2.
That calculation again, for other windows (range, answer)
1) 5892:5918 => 131.8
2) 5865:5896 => 181.3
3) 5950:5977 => 134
